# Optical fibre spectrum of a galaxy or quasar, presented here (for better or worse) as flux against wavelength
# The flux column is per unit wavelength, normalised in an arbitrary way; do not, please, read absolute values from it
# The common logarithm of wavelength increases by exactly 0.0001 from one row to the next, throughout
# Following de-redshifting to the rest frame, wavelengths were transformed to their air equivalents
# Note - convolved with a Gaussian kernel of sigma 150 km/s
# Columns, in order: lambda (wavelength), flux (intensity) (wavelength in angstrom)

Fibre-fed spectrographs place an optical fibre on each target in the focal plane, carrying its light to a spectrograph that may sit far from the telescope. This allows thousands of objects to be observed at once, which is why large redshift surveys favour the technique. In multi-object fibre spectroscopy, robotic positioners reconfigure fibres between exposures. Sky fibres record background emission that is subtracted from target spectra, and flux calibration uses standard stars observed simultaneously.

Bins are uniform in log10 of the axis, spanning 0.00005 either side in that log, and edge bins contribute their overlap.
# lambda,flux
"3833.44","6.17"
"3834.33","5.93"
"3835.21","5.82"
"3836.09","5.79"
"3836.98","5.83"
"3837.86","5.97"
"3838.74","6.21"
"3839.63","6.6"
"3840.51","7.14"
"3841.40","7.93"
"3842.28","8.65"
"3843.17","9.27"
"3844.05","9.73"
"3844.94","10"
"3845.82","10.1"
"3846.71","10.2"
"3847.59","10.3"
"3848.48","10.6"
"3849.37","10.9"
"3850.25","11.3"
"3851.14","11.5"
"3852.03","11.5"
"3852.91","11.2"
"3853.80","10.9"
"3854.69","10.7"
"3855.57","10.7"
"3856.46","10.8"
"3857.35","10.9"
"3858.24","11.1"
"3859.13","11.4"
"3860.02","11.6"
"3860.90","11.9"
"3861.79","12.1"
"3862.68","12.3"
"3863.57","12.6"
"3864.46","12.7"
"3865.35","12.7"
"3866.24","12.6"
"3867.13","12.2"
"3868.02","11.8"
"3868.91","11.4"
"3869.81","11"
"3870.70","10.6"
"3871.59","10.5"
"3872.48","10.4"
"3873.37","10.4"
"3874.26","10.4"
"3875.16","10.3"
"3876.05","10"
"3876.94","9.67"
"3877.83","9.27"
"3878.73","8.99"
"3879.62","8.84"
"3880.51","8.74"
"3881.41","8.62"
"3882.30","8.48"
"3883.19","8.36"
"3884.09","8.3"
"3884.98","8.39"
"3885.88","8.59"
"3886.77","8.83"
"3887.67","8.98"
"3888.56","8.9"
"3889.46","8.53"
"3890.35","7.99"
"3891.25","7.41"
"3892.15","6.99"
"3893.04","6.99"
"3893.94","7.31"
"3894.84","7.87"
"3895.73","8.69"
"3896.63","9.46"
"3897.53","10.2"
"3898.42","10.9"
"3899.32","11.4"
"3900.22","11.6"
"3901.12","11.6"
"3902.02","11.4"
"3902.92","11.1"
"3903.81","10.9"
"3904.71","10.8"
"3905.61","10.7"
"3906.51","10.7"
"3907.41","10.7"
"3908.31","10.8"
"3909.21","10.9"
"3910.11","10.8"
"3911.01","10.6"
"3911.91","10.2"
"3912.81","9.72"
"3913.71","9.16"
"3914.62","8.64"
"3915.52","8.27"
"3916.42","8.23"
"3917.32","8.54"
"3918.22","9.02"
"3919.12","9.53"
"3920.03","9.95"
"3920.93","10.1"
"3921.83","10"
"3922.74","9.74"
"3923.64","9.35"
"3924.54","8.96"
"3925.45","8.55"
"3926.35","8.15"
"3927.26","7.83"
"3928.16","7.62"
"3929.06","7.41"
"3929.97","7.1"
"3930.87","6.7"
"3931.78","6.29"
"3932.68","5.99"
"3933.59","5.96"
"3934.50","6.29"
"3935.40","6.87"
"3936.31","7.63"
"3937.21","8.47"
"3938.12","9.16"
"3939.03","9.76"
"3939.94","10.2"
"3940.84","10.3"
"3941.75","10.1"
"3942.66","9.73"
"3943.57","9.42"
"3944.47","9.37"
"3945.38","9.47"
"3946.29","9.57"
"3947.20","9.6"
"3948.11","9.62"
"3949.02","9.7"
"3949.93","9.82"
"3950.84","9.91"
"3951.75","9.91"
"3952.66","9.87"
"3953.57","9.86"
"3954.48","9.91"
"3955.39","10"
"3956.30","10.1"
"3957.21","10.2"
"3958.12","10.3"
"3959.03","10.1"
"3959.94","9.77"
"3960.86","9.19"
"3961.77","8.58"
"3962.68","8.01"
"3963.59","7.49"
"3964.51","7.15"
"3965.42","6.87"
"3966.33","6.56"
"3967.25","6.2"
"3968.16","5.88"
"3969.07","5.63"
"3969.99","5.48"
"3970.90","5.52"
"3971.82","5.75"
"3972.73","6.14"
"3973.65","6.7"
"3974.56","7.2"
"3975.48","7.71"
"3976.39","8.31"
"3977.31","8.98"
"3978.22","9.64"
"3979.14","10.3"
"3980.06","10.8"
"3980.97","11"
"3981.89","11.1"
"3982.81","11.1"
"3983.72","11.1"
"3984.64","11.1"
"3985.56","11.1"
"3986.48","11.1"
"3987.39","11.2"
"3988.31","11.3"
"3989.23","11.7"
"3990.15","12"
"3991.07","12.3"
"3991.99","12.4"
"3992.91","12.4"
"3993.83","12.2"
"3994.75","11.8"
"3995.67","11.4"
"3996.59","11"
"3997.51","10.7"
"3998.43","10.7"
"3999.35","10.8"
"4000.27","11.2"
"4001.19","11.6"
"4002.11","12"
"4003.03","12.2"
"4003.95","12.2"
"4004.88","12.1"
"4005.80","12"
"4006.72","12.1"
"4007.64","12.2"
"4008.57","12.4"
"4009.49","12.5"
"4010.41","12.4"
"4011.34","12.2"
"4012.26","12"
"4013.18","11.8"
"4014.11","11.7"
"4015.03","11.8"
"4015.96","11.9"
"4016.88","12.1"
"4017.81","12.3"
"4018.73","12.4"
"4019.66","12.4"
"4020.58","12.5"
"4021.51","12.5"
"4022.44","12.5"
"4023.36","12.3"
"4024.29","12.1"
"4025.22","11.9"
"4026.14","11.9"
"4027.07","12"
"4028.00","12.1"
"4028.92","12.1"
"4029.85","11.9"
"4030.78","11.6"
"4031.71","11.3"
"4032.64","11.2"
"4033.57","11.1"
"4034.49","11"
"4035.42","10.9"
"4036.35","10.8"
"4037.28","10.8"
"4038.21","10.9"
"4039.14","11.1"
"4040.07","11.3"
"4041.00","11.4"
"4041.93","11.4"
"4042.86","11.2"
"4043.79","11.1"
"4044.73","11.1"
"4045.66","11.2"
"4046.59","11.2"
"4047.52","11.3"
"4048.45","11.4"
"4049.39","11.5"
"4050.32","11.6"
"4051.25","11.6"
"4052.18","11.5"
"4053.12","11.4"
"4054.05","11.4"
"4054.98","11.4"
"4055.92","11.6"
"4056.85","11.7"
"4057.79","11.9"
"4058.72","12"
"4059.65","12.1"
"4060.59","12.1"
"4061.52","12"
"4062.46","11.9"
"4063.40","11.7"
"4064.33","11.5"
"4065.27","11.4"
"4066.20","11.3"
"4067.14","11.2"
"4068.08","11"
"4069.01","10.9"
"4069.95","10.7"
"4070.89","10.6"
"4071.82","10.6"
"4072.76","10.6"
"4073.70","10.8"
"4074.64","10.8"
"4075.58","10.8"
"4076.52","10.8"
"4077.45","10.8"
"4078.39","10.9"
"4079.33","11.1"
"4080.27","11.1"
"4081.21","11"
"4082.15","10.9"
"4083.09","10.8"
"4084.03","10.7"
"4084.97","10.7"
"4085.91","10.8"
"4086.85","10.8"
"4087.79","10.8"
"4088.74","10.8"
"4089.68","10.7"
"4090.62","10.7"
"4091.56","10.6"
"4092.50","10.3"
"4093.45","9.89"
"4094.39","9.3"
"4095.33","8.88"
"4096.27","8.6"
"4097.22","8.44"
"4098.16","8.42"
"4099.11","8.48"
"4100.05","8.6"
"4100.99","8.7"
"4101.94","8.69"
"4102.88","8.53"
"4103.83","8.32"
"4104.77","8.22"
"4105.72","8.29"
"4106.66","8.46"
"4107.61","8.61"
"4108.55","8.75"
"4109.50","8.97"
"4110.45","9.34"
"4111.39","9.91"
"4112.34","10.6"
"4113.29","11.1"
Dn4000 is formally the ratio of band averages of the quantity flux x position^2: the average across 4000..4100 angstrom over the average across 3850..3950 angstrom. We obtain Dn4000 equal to 1.3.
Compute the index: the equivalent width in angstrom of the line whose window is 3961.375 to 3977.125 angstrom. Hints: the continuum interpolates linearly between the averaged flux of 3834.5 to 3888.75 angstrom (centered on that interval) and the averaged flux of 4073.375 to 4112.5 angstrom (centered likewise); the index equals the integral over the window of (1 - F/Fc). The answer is 4.9 angstrom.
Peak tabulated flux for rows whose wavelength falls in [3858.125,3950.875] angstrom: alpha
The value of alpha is 12.7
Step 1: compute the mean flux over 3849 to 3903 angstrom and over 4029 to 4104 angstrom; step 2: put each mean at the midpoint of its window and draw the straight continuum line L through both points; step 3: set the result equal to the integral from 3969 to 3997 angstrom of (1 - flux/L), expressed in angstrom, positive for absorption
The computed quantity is 1.7 angstrom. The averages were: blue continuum 10.2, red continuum 10.8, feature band 9.91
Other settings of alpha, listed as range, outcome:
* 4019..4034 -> 12.5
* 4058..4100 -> 12.1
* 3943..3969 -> 10.3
